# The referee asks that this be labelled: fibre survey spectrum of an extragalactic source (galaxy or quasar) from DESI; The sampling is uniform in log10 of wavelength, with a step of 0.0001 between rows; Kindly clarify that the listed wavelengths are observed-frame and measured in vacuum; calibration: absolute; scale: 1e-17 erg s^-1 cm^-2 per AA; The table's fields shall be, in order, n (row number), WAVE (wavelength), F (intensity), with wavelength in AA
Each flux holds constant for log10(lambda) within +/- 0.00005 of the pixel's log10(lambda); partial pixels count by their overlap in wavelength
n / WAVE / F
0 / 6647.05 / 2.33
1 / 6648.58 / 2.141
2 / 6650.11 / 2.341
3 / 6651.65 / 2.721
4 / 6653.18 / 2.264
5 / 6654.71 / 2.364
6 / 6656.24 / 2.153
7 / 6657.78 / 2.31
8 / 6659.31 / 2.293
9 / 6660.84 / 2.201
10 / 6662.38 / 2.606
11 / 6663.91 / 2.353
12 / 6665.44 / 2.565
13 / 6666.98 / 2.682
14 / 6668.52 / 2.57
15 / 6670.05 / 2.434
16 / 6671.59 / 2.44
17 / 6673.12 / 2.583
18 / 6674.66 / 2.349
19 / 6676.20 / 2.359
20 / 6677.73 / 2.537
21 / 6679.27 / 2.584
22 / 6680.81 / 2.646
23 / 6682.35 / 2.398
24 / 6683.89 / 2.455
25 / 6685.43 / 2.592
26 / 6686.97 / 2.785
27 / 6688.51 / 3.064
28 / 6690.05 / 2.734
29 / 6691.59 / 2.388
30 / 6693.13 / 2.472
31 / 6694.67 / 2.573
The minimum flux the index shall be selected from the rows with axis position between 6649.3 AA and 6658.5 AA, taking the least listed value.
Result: 2.153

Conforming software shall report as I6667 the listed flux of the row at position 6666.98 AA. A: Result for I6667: 2.682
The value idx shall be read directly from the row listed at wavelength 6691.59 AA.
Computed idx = 2.388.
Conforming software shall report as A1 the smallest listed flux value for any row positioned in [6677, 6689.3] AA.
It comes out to 2.398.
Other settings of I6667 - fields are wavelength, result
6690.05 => 2.734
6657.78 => 2.31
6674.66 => 2.349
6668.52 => 2.57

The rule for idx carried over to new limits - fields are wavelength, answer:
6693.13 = 2.472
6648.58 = 2.141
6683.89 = 2.455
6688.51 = 3.064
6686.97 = 2.785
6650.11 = 2.341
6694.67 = 2.573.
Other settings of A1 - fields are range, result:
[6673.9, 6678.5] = 2.349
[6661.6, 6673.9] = 2.353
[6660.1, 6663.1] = 2.201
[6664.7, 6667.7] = 2.565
